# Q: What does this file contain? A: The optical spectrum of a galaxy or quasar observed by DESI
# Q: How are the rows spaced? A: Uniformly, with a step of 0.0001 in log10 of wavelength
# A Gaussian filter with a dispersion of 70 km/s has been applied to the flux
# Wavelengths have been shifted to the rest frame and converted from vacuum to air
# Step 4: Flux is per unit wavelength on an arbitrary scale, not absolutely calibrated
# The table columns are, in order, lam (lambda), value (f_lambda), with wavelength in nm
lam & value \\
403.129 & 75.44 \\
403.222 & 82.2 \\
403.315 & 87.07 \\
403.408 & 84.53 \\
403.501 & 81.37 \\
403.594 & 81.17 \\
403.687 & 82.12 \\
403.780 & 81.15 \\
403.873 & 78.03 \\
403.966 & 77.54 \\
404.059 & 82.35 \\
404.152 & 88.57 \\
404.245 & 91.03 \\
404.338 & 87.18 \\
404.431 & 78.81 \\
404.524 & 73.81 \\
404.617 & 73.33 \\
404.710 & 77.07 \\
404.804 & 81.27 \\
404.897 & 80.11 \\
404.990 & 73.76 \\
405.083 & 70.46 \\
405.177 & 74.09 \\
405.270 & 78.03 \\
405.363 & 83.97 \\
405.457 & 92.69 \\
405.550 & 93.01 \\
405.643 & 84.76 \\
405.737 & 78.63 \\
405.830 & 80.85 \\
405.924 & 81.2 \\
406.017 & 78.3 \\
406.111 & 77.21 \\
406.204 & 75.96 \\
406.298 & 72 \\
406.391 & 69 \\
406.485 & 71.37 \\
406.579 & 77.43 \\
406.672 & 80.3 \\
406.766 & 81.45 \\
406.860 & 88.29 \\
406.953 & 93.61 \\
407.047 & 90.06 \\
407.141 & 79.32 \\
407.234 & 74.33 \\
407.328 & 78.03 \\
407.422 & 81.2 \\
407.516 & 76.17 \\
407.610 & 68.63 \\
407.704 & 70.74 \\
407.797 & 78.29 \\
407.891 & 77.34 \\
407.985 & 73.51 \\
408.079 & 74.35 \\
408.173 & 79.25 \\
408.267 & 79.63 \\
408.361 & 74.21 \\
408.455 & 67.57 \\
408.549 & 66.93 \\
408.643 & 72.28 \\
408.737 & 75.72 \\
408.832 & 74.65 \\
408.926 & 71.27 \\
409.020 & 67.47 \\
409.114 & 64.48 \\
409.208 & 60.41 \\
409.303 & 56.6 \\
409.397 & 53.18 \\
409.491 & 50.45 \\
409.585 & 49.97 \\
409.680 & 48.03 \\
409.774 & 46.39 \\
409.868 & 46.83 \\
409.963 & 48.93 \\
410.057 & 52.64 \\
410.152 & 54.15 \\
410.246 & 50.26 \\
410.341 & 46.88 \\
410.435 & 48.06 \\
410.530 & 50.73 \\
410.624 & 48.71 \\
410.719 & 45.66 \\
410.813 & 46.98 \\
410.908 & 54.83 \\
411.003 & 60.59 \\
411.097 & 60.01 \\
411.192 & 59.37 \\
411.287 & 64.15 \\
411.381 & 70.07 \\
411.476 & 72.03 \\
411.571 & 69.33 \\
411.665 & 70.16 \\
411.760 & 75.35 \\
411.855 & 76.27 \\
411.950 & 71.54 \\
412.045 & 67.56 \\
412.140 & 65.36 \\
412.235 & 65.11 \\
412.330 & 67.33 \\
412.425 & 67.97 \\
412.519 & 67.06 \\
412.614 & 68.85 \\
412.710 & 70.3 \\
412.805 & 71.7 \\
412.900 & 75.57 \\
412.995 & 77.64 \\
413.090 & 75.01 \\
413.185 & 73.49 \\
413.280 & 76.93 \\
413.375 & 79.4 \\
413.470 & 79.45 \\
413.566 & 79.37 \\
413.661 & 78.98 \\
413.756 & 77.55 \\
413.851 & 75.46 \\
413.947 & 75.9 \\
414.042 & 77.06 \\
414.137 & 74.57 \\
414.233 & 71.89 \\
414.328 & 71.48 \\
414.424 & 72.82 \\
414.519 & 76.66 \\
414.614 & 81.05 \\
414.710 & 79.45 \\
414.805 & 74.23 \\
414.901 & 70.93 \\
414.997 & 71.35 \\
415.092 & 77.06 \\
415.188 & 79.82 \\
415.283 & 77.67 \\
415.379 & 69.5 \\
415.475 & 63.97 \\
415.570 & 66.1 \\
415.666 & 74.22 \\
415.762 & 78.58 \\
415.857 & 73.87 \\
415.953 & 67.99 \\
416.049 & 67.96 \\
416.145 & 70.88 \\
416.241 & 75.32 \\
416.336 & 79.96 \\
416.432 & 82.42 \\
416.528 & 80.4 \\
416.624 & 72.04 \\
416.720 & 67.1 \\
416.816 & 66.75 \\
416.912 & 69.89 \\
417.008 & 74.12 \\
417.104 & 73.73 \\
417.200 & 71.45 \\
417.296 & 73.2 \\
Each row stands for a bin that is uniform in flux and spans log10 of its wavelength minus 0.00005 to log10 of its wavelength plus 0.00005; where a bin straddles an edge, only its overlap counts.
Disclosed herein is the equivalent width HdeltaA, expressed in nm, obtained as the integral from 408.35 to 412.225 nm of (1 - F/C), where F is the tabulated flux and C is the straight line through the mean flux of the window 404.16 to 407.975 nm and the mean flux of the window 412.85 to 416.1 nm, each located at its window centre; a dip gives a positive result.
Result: 0.84 nm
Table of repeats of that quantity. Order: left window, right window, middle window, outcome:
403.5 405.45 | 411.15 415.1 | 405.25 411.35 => 0.68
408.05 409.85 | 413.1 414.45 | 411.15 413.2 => 0.06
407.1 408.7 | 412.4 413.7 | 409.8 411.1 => 0.42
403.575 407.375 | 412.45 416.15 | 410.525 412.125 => 0.28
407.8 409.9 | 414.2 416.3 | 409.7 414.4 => 0.26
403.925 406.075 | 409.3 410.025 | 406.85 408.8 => -0.47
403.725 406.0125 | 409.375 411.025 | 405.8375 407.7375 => -0.24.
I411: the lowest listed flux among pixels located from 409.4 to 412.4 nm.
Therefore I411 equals 45.66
